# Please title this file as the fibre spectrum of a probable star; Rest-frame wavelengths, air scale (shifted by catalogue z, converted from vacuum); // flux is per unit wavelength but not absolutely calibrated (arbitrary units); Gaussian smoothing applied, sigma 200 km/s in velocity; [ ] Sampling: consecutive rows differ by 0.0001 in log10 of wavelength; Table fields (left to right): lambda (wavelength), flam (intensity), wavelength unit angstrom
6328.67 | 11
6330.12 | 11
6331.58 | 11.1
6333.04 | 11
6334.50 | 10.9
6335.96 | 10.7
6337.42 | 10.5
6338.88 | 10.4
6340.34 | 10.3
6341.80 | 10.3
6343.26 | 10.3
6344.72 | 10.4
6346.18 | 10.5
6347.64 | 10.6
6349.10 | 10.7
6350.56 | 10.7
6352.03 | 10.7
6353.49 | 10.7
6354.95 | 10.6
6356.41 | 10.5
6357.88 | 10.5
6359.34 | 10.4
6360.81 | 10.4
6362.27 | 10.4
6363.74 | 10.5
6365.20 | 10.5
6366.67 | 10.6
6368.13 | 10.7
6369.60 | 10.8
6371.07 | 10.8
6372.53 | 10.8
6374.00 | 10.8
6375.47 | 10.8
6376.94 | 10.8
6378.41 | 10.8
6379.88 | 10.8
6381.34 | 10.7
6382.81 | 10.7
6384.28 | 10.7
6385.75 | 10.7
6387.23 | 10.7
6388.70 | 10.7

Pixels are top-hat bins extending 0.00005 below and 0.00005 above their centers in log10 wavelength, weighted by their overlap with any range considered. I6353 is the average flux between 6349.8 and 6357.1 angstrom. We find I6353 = 10.6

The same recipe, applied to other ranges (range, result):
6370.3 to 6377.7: 10.8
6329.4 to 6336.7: 10.9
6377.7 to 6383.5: 10.8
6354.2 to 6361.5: 10.5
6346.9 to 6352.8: 10.7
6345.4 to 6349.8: 10.6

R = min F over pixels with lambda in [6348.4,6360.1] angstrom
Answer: 10.4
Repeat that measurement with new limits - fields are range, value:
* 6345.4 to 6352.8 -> 10.5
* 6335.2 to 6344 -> 10.3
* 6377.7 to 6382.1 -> 10.7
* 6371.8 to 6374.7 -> 10.8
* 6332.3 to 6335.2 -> 10.9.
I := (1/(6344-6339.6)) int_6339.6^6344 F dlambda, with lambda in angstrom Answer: 10.3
